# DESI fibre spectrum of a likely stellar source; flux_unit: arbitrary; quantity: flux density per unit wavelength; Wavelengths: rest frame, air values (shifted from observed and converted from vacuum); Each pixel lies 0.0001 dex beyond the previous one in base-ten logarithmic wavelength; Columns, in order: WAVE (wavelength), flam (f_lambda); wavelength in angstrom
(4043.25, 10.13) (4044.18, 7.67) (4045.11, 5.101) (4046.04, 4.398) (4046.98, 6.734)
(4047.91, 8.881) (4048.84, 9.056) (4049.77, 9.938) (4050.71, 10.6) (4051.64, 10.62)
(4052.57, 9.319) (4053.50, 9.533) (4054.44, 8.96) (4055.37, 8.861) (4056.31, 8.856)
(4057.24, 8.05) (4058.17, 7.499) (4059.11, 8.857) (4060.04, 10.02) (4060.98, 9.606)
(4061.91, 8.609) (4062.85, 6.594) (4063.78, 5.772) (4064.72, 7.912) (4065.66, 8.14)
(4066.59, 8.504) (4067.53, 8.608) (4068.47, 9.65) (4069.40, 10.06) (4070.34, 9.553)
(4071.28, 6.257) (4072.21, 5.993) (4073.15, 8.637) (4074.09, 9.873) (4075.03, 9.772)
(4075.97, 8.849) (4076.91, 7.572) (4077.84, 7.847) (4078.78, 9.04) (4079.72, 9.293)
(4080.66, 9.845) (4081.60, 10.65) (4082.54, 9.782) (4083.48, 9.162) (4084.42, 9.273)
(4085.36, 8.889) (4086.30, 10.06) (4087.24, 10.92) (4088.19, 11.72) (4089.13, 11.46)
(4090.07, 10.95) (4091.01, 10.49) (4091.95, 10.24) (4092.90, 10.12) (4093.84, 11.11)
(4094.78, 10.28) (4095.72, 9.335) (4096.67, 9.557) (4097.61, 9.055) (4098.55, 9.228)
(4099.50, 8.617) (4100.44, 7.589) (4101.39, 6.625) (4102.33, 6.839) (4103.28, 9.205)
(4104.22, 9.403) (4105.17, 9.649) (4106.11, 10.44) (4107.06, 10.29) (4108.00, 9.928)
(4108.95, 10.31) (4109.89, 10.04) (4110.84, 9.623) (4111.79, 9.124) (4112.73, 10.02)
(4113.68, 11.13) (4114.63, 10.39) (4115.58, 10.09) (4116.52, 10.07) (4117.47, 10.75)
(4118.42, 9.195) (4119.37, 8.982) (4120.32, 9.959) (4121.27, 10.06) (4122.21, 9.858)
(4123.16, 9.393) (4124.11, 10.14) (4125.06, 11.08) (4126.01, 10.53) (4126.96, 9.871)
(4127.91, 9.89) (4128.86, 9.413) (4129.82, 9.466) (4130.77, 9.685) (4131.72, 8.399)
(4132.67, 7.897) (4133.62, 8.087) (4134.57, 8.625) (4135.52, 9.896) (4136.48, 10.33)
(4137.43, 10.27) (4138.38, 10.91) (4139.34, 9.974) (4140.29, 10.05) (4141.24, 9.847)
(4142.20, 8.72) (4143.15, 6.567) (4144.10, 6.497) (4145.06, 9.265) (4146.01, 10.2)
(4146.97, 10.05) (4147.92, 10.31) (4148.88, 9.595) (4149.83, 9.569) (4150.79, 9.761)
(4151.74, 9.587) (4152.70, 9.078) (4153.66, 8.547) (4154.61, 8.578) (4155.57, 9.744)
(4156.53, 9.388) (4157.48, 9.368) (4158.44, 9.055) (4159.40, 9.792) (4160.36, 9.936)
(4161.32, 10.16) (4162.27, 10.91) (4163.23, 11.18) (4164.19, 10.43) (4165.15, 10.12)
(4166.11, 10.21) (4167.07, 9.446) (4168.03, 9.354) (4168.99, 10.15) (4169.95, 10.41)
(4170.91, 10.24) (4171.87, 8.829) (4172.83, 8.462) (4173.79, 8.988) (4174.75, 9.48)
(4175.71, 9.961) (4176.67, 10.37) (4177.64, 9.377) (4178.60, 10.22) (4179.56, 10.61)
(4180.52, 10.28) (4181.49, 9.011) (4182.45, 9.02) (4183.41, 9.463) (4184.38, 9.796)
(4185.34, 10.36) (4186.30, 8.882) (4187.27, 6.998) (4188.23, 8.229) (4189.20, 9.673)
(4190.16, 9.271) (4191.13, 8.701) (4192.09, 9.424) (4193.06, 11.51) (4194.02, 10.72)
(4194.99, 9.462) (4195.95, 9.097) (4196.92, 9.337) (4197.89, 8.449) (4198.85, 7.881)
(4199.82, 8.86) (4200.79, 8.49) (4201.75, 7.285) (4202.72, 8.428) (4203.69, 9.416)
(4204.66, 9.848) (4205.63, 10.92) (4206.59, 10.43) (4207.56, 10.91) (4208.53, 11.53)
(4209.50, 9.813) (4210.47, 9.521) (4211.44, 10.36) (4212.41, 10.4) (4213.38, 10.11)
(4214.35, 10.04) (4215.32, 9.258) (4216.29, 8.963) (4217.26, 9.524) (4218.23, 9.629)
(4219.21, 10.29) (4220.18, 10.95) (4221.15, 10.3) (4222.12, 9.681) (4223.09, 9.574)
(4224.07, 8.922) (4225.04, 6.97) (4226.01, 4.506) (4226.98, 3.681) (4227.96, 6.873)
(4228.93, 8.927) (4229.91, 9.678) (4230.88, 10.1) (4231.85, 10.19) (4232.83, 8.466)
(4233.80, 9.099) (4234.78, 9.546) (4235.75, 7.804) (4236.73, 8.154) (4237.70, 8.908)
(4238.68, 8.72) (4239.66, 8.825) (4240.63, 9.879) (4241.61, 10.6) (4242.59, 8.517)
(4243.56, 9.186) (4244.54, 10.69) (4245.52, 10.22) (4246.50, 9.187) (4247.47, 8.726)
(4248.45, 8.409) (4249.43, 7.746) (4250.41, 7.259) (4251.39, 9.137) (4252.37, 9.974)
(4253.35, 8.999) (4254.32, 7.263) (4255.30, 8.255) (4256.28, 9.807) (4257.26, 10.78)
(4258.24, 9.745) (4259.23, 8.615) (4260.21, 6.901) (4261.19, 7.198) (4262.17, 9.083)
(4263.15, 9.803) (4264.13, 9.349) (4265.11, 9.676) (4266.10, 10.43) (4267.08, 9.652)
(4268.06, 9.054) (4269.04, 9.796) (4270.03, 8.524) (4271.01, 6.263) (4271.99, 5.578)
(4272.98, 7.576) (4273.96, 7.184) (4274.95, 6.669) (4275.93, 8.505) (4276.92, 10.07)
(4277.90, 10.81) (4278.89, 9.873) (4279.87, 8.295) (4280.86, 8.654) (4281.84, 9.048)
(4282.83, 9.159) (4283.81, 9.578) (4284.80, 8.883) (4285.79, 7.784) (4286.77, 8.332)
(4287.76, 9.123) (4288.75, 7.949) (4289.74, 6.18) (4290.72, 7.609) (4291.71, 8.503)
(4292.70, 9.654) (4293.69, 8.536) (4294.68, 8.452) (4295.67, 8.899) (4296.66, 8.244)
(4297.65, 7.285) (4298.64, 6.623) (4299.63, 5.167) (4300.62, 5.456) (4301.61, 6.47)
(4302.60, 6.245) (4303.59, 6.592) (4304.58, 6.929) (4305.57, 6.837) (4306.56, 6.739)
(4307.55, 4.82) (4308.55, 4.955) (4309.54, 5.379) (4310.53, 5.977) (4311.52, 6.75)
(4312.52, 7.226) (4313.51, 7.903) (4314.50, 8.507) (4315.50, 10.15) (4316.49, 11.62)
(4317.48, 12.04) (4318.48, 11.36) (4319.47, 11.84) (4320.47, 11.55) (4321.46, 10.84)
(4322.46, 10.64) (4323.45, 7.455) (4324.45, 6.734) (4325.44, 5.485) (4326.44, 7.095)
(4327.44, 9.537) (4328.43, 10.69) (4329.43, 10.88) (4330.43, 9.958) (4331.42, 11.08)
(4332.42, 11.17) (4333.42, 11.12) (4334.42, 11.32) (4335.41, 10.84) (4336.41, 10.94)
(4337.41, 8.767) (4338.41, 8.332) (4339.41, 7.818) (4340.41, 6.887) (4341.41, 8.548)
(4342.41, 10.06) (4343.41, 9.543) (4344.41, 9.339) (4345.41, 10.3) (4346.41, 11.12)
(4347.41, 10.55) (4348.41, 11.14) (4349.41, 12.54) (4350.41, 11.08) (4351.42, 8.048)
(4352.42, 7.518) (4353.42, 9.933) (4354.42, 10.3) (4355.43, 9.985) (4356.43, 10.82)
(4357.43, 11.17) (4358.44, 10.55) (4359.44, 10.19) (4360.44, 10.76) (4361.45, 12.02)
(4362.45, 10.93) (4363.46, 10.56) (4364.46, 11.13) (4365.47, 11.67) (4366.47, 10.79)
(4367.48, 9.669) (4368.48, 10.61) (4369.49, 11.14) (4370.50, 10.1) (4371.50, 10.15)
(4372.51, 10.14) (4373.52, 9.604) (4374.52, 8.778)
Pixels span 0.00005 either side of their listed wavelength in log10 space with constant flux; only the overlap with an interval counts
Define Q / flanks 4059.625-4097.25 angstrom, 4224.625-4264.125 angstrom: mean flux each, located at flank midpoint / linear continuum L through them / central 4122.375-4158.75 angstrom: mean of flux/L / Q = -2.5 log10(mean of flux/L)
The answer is -0.04 mag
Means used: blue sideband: 9.25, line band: 9.42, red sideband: 8.67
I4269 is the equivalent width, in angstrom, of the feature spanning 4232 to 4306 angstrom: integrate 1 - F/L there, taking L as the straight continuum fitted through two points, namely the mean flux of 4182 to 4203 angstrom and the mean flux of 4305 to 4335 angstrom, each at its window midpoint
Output 4.22 angstrom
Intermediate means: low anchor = 9.07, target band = 8.47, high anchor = 8.93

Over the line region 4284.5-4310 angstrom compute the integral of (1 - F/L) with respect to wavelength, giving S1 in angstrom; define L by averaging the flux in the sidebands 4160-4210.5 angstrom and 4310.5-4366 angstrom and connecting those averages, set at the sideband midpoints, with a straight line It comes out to 6.8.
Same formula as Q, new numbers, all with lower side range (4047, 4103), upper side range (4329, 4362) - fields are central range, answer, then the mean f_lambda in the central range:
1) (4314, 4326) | 0.022 mag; 9.84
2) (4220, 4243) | 0.121 mag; 8.67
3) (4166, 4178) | -0.018 mag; 9.62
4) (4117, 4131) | -0.069 mag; 9.88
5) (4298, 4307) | 0.489 mag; 6.36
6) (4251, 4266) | 0.092 mag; 9.01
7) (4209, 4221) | -0.032 mag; 9.92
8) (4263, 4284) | 0.127 mag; 8.77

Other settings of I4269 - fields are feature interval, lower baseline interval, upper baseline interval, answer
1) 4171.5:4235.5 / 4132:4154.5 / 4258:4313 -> -4.42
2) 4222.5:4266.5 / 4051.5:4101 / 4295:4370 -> 2.05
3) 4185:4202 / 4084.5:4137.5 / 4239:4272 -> 0.44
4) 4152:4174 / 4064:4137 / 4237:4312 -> -1.61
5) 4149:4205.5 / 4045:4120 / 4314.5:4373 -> 0.24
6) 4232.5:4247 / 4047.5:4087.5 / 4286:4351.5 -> -0.67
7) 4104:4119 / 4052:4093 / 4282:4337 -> -1.75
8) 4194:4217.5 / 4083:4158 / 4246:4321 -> -1.59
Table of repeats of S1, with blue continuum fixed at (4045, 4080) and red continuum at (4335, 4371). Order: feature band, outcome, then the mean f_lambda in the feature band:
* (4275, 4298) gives 2.7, 8.64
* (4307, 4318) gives 2.4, 7.76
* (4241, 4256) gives 0.9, 8.96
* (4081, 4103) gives -2.5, 9.64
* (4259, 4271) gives 0.9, 8.91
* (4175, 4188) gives -0.5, 9.54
